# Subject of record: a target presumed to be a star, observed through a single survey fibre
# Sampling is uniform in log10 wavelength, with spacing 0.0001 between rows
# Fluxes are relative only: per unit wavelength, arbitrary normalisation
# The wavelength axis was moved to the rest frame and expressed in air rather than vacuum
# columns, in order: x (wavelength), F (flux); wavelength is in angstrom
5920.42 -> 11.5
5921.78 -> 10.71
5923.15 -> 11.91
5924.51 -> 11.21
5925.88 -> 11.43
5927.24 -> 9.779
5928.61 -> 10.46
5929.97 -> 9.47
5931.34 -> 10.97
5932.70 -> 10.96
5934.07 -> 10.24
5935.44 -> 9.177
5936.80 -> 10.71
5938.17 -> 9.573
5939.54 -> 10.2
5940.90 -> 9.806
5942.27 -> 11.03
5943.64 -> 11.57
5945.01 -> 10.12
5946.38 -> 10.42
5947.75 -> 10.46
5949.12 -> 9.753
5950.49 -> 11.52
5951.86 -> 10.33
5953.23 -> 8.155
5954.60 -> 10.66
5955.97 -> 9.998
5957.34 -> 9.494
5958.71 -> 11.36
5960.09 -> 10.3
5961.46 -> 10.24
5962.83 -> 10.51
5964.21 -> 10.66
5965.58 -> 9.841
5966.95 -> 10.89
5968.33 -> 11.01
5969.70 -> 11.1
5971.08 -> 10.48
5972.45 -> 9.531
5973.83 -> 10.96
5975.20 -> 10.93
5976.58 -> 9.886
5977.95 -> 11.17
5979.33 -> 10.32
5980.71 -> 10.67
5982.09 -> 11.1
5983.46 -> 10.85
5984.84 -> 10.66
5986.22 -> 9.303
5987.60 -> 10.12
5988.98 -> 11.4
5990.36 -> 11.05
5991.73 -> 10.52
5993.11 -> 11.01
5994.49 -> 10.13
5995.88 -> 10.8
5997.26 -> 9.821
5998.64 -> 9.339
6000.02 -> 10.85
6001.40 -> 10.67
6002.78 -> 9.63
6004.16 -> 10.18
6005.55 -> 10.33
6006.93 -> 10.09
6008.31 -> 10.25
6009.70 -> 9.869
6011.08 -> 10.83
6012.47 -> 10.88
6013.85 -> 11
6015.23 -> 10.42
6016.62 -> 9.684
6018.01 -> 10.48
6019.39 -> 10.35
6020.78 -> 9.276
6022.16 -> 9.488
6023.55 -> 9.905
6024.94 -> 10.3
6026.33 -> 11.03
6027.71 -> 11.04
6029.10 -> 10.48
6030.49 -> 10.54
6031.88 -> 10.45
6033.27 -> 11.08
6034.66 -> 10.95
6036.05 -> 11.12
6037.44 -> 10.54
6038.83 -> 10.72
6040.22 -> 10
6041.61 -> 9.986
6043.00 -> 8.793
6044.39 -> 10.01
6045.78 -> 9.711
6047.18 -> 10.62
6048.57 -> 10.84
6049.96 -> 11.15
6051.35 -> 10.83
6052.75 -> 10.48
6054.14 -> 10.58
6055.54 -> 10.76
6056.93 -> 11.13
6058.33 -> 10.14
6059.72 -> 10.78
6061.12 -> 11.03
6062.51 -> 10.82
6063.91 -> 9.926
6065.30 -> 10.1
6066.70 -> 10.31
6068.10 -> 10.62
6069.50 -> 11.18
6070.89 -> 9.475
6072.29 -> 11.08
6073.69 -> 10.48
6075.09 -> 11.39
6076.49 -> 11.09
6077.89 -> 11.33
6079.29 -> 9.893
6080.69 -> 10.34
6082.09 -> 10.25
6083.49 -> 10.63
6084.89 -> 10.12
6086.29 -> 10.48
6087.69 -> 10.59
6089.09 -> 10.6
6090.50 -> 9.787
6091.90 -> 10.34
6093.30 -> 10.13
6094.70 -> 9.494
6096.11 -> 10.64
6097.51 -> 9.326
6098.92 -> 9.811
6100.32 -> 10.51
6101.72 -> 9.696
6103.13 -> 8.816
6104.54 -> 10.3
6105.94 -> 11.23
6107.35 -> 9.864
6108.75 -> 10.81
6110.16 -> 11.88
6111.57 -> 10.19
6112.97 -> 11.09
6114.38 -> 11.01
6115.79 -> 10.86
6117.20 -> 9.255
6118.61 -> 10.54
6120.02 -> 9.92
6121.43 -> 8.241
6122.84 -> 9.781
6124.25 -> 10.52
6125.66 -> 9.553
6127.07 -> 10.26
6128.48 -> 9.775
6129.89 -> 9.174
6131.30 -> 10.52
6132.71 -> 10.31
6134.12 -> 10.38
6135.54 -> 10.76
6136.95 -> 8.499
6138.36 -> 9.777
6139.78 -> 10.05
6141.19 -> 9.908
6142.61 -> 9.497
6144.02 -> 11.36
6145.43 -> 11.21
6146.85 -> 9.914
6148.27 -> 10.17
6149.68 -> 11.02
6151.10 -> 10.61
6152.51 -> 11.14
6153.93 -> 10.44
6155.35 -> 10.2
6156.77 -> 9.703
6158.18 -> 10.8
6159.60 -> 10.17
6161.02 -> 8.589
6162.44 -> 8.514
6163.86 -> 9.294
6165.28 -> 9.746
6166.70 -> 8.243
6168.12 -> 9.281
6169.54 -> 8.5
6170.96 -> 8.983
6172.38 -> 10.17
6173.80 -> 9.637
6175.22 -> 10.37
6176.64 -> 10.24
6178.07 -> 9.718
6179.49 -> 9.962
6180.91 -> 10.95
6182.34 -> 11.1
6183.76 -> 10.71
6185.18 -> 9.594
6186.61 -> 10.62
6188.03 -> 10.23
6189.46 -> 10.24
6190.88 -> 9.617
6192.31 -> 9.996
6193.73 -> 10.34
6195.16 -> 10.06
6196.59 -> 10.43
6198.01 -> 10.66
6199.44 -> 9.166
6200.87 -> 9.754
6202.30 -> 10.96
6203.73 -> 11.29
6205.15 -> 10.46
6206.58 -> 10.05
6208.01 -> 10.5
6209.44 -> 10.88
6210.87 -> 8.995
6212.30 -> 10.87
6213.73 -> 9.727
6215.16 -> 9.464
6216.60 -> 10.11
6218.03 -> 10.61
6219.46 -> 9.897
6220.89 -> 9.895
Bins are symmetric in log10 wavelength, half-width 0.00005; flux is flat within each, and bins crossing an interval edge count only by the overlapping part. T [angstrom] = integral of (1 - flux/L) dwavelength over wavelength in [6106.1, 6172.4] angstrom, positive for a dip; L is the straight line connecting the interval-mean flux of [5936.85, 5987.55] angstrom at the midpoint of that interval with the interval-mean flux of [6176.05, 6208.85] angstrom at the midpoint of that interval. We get 1.94 angstrom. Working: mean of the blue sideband 10.4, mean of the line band 10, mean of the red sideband 10.3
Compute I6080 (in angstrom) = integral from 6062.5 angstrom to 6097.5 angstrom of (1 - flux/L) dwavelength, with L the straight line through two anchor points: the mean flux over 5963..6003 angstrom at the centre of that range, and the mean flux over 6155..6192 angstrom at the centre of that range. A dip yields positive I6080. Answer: -0.9 angstrom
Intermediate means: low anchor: 10.5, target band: 10.4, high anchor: 9.81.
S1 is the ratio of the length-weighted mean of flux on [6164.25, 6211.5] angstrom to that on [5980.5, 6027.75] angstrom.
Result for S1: 1.0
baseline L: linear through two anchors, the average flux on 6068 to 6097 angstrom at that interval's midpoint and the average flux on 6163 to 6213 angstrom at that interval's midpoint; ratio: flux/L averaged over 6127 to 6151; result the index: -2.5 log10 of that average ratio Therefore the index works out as 0.01 mag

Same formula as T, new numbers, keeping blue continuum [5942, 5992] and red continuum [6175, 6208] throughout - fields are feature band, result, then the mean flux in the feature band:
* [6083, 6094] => 0.06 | 10.3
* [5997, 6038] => 0.31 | 10.4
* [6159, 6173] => 1.60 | 9.13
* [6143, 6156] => -0.41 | 10.6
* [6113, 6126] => 0.40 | 10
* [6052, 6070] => -0.33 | 10.6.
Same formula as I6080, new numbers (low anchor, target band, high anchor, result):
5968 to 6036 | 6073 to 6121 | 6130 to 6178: -1.1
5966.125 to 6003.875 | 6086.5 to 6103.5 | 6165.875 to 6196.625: 0.3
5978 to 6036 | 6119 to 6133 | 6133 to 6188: 0.4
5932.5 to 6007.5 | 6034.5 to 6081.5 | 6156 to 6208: -1.5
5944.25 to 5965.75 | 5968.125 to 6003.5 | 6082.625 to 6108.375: -1.0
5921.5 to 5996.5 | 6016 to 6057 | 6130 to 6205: -0.3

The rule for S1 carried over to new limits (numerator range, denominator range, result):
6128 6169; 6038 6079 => 0.95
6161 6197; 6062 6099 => 0.95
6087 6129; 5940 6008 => 0.97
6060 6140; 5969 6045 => 0.99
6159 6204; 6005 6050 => 0.96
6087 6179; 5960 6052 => 0.96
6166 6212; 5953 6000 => 0.96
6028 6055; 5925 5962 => 1.02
